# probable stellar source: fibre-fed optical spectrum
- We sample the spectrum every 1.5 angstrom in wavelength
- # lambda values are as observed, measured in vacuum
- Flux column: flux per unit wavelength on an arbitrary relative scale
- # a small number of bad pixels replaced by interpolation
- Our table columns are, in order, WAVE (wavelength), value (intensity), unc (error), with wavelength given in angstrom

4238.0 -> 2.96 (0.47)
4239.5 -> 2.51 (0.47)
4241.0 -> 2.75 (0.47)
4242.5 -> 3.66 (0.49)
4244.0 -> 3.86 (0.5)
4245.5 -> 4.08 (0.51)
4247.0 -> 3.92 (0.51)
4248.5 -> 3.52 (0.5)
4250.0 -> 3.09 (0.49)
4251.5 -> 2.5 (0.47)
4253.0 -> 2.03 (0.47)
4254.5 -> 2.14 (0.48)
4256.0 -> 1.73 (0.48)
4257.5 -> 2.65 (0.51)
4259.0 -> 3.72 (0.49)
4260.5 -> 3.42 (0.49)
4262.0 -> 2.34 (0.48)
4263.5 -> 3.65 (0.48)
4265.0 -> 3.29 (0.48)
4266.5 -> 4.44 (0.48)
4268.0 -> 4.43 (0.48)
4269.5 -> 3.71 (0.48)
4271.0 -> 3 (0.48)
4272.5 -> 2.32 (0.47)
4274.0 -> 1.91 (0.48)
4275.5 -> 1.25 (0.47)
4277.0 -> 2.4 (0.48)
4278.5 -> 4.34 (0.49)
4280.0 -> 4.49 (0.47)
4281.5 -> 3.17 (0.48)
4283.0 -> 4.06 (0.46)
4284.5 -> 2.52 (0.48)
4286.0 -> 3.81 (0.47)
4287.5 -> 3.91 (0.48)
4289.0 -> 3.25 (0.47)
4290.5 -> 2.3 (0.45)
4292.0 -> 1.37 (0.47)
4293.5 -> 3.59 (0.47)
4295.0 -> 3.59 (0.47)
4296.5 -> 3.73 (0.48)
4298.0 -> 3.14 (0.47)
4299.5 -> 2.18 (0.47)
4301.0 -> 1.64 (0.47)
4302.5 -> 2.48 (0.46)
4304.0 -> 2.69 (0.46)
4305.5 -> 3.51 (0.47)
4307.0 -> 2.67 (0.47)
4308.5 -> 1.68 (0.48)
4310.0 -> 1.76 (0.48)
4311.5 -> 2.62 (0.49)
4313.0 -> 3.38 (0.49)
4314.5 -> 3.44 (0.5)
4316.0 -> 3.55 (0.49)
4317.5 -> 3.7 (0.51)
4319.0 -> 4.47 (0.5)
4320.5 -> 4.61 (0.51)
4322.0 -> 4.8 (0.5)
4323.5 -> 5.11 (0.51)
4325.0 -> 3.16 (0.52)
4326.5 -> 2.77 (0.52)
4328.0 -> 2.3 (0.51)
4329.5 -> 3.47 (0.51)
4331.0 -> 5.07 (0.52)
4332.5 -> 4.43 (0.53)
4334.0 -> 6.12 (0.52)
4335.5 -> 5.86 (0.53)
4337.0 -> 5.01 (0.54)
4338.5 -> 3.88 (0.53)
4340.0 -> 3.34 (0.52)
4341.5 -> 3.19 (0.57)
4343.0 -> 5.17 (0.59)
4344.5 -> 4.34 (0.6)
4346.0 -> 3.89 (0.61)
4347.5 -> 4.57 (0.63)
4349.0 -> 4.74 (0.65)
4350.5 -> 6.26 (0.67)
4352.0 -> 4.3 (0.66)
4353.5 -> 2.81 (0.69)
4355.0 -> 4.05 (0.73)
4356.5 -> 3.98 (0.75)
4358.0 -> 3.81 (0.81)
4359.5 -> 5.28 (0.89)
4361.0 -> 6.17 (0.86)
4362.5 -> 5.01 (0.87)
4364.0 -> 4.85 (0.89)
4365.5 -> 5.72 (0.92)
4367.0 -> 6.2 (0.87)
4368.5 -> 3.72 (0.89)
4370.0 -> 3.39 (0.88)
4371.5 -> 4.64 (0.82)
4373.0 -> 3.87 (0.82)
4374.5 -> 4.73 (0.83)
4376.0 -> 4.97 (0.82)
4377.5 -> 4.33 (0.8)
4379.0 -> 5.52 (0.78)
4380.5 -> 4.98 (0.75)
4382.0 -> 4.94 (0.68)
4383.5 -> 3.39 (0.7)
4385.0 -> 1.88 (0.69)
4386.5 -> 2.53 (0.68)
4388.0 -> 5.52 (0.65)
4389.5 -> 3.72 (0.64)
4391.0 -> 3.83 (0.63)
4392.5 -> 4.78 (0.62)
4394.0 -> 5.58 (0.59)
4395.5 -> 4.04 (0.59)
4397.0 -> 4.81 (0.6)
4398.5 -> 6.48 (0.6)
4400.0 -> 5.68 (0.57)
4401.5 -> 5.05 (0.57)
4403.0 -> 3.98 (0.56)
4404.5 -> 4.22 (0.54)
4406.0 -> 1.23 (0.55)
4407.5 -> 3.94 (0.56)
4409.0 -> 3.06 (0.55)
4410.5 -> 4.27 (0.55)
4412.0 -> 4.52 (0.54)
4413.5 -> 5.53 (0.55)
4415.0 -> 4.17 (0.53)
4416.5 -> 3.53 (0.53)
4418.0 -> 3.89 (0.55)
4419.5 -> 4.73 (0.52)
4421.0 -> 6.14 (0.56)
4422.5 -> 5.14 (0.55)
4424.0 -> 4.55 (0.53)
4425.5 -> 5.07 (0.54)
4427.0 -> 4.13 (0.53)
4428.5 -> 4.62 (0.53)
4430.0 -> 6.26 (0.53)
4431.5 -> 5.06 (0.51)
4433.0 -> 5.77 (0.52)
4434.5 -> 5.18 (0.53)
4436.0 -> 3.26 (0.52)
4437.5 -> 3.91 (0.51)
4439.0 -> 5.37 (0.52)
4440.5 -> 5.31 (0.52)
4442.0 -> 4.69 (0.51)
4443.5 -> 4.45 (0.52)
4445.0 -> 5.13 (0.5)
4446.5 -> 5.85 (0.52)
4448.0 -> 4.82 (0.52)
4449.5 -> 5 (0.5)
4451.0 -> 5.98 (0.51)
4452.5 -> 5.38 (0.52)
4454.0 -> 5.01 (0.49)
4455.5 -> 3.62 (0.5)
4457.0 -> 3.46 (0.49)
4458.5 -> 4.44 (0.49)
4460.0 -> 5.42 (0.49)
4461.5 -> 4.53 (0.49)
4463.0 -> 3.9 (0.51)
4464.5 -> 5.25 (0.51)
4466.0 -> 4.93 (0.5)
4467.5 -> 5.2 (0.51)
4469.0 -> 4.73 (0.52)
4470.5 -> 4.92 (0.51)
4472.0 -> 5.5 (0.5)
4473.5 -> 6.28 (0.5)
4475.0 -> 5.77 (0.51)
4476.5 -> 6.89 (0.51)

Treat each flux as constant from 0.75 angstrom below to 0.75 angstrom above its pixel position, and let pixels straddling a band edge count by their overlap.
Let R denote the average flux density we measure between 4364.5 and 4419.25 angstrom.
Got 4.36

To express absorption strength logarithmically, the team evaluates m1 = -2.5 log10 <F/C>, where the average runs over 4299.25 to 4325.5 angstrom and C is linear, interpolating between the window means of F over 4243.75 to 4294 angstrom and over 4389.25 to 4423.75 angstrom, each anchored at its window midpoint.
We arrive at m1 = 0.11 mag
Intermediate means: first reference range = 3.11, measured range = 3.21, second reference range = 4.46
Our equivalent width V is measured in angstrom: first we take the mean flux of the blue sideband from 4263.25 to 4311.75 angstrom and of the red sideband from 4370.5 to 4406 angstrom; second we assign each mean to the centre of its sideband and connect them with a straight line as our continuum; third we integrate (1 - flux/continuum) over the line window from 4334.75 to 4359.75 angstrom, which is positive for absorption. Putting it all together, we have -3.4 angstrom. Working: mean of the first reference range 2.99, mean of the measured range 4.36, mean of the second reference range 4.42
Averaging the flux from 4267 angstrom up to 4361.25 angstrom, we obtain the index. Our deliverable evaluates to 3.62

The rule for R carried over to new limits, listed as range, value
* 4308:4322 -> 3.36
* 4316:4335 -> 4.17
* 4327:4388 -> 4.42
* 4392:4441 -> 4.64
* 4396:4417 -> 4.33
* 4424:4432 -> 4.98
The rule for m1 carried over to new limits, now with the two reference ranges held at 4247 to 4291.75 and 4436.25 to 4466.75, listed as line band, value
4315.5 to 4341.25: -0.16 mag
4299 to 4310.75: 0.41 mag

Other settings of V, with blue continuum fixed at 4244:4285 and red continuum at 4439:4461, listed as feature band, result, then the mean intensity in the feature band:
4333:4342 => -1.82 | 4.6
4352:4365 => -1.51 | 4.51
